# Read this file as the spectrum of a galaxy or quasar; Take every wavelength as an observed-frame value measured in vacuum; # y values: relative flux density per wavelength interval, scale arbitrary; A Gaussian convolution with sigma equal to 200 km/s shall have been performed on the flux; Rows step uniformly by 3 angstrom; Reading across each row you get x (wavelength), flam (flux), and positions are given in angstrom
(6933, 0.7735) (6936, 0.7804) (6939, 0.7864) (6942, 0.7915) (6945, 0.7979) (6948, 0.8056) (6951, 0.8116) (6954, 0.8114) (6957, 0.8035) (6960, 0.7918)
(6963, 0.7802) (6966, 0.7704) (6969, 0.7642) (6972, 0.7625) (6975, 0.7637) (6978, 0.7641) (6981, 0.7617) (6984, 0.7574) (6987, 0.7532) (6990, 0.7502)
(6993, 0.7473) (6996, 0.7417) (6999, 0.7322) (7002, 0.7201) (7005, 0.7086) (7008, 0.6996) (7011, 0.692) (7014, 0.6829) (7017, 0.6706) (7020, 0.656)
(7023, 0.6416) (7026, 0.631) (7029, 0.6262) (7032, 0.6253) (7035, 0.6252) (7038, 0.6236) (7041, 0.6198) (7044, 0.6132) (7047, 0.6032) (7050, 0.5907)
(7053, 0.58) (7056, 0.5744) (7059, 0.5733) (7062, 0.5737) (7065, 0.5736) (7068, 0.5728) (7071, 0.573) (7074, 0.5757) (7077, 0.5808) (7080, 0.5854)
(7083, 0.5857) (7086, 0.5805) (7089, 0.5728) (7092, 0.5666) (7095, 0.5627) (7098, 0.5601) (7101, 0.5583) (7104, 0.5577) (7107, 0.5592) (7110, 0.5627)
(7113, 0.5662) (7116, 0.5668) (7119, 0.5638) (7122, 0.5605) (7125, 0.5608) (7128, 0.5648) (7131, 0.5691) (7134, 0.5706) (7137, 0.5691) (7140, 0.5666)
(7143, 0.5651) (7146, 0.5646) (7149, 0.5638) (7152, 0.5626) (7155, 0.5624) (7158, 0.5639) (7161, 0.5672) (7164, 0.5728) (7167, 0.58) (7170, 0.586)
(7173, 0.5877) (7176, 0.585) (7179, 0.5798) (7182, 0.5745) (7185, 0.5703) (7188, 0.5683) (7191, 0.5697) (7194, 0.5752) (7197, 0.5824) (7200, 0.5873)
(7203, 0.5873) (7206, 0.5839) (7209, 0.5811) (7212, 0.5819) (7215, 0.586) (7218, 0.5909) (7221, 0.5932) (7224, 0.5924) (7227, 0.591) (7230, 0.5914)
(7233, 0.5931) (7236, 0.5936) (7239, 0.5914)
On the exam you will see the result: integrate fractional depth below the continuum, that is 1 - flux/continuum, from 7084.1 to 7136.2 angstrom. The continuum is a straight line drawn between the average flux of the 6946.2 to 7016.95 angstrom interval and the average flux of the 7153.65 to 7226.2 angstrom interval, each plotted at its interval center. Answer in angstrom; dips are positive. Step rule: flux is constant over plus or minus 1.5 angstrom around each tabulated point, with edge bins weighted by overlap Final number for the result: 6.5 angstrom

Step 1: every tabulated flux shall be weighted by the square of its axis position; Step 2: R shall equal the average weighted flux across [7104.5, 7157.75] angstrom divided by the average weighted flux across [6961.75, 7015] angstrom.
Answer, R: 0.79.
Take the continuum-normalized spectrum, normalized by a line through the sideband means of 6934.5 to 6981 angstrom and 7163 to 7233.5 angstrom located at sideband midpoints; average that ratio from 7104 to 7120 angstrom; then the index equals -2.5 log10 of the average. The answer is 0.16 mag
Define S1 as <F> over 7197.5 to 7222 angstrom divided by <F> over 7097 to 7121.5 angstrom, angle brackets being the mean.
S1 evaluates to 1.04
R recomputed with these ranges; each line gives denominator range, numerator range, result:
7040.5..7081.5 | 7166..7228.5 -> 1.04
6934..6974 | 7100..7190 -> 0.76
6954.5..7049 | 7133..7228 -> 0.86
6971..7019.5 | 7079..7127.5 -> 0.80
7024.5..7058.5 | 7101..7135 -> 0.95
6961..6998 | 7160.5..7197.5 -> 0.80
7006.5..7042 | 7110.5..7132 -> 0.89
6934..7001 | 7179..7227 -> 0.80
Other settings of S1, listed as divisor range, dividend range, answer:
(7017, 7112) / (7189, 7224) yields 0.99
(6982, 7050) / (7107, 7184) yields 0.84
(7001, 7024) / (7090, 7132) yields 0.82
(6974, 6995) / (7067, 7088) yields 0.77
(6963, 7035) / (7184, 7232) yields 0.82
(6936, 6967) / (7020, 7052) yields 0.78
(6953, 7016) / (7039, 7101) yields 0.77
